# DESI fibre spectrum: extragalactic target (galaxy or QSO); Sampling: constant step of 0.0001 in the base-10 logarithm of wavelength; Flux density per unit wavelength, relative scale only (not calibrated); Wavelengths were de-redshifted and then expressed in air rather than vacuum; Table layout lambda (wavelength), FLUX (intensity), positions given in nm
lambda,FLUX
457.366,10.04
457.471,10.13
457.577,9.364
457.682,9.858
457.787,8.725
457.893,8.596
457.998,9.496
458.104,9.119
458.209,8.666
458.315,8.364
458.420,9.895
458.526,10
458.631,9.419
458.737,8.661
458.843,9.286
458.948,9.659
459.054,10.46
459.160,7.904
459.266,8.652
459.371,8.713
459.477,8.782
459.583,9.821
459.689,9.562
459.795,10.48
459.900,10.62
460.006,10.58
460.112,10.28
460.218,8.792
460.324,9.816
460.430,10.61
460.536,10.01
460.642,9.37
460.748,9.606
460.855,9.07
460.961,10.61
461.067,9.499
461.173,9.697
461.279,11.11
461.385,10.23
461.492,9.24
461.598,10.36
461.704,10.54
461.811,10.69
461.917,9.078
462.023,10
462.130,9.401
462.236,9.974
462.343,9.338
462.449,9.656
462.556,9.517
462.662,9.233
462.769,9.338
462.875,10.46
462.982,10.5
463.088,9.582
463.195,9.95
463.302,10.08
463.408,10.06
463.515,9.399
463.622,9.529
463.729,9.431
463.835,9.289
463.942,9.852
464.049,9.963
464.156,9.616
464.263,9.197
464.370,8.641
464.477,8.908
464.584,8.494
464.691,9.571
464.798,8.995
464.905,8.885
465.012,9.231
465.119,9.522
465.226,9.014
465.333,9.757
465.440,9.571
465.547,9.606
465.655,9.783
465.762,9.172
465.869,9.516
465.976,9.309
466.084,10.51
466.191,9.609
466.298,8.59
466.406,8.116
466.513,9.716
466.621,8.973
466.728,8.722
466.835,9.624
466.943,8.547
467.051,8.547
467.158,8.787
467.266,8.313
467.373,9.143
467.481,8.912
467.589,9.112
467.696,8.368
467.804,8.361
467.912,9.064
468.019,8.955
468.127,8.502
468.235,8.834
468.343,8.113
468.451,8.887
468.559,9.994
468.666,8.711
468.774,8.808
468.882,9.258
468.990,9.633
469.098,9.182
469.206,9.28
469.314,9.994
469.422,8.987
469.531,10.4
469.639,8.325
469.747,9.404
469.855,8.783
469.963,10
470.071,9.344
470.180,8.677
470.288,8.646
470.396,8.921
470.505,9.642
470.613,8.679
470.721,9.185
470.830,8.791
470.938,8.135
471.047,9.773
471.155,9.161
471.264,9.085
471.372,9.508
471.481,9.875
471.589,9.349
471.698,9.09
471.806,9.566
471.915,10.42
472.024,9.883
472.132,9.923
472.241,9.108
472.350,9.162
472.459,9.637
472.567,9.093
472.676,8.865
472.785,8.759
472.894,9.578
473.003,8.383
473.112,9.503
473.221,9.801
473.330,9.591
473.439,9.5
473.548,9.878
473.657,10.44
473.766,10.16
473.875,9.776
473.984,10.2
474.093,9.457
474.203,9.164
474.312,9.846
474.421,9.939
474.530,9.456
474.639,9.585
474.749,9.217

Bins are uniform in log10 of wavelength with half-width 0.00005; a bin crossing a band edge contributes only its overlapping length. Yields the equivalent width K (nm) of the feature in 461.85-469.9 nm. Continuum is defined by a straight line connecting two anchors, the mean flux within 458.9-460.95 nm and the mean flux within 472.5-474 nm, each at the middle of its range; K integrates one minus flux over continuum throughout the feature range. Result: 0.262 nm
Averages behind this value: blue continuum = 9.64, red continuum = 9.52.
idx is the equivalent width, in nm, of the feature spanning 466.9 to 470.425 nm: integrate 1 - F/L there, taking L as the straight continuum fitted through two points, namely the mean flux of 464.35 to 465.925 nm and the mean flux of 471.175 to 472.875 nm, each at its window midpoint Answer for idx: 0.13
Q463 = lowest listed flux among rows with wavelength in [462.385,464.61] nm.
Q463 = 8.494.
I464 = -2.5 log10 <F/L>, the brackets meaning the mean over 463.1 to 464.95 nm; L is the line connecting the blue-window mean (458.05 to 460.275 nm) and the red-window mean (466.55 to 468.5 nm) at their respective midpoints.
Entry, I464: -0.04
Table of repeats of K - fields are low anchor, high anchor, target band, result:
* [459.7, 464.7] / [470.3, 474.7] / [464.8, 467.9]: 0.17 nm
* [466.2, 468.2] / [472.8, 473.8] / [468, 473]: 0.02 nm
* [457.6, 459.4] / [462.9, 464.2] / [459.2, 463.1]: -0.13 nm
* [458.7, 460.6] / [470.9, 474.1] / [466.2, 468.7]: 0.18 nm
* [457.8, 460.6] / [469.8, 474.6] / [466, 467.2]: 0.04 nm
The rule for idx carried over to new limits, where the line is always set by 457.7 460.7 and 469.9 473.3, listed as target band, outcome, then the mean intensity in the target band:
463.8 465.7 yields 0.01 nm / 9.32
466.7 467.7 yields 0.05 nm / 8.83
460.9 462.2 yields -0.09 nm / 10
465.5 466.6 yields 0.00 nm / 9.37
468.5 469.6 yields -0.01 nm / 9.41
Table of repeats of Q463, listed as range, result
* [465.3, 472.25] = 8.113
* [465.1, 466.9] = 8.116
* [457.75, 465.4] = 7.904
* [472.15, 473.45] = 8.383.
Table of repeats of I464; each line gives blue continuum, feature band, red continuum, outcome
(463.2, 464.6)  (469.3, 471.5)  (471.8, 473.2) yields 0.03 mag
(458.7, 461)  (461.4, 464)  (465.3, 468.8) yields -0.04 mag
